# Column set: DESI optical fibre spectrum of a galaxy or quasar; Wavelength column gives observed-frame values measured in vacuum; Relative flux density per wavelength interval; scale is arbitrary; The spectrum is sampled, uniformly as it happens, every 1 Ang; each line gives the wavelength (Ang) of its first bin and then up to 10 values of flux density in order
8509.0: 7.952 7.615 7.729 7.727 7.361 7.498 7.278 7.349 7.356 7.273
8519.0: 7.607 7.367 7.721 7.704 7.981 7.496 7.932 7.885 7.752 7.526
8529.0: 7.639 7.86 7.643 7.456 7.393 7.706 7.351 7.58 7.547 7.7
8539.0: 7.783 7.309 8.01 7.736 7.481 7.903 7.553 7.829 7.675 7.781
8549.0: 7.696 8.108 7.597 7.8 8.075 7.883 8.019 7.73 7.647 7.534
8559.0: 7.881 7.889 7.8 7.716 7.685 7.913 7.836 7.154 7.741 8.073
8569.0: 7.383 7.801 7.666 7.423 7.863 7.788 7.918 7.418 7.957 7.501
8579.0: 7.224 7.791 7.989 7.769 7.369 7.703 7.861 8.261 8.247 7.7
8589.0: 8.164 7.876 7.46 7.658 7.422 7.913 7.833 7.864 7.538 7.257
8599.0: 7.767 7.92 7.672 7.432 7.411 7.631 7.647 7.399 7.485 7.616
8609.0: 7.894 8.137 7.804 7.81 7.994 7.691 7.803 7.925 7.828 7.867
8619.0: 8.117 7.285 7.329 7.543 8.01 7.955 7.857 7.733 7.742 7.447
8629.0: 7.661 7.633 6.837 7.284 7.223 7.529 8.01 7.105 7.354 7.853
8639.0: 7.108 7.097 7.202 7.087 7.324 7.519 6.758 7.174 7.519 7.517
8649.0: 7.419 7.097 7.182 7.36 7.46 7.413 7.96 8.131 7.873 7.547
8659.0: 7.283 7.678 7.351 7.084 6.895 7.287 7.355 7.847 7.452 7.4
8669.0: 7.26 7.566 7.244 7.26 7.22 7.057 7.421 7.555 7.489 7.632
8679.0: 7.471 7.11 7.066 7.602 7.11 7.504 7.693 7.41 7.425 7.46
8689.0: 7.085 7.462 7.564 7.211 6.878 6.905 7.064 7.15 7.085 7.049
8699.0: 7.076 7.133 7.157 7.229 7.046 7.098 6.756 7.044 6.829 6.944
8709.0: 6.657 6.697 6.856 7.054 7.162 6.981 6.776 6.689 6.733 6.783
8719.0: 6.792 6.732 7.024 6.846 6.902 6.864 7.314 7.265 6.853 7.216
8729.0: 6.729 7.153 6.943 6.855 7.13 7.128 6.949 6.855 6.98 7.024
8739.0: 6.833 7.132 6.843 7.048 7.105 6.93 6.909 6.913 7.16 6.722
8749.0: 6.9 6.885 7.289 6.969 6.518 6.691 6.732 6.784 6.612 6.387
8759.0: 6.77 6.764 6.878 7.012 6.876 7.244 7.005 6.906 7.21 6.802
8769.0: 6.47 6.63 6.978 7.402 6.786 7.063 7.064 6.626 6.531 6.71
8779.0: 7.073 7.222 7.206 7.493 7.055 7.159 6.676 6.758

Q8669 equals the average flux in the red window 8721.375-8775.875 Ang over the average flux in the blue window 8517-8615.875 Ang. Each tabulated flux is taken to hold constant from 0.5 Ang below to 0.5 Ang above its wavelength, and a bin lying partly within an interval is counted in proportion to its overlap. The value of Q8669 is 0.9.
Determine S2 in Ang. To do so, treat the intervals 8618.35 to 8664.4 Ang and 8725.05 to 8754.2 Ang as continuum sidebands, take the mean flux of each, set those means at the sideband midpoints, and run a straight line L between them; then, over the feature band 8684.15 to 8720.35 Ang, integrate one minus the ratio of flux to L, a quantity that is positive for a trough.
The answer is 0.5 Ang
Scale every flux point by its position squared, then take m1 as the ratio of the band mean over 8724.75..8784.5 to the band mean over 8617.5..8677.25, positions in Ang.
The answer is 0.96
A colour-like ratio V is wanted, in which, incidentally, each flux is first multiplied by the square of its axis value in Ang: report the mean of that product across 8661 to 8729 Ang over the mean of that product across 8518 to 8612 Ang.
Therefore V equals 0.96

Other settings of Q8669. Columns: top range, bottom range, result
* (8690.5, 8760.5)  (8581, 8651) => 0.91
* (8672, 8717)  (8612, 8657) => 0.95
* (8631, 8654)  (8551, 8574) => 0.94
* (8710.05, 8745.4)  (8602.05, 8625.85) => 0.90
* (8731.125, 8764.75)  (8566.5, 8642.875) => 0.90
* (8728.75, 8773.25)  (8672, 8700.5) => 0.95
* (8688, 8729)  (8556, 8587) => 0.91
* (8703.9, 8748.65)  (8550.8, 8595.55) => 0.89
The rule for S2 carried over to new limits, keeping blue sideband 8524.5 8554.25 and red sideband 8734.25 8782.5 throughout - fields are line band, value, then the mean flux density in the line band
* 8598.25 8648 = -1.12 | 7.57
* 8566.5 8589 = -0.57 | 7.76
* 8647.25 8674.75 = -0.56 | 7.42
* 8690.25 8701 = 0.03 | 7.12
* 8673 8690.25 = -0.45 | 7.38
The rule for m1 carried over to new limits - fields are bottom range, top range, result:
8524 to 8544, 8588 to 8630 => 1.03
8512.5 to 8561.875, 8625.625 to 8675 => 0.99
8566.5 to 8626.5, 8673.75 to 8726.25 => 0.94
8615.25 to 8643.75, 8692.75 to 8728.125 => 0.94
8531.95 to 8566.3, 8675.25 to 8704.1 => 0.97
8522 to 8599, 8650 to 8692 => 0.98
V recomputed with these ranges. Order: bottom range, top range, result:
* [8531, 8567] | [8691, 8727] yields 0.94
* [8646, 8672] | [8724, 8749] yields 0.96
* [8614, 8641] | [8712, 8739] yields 0.94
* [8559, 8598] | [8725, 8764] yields 0.93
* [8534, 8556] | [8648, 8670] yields 0.99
